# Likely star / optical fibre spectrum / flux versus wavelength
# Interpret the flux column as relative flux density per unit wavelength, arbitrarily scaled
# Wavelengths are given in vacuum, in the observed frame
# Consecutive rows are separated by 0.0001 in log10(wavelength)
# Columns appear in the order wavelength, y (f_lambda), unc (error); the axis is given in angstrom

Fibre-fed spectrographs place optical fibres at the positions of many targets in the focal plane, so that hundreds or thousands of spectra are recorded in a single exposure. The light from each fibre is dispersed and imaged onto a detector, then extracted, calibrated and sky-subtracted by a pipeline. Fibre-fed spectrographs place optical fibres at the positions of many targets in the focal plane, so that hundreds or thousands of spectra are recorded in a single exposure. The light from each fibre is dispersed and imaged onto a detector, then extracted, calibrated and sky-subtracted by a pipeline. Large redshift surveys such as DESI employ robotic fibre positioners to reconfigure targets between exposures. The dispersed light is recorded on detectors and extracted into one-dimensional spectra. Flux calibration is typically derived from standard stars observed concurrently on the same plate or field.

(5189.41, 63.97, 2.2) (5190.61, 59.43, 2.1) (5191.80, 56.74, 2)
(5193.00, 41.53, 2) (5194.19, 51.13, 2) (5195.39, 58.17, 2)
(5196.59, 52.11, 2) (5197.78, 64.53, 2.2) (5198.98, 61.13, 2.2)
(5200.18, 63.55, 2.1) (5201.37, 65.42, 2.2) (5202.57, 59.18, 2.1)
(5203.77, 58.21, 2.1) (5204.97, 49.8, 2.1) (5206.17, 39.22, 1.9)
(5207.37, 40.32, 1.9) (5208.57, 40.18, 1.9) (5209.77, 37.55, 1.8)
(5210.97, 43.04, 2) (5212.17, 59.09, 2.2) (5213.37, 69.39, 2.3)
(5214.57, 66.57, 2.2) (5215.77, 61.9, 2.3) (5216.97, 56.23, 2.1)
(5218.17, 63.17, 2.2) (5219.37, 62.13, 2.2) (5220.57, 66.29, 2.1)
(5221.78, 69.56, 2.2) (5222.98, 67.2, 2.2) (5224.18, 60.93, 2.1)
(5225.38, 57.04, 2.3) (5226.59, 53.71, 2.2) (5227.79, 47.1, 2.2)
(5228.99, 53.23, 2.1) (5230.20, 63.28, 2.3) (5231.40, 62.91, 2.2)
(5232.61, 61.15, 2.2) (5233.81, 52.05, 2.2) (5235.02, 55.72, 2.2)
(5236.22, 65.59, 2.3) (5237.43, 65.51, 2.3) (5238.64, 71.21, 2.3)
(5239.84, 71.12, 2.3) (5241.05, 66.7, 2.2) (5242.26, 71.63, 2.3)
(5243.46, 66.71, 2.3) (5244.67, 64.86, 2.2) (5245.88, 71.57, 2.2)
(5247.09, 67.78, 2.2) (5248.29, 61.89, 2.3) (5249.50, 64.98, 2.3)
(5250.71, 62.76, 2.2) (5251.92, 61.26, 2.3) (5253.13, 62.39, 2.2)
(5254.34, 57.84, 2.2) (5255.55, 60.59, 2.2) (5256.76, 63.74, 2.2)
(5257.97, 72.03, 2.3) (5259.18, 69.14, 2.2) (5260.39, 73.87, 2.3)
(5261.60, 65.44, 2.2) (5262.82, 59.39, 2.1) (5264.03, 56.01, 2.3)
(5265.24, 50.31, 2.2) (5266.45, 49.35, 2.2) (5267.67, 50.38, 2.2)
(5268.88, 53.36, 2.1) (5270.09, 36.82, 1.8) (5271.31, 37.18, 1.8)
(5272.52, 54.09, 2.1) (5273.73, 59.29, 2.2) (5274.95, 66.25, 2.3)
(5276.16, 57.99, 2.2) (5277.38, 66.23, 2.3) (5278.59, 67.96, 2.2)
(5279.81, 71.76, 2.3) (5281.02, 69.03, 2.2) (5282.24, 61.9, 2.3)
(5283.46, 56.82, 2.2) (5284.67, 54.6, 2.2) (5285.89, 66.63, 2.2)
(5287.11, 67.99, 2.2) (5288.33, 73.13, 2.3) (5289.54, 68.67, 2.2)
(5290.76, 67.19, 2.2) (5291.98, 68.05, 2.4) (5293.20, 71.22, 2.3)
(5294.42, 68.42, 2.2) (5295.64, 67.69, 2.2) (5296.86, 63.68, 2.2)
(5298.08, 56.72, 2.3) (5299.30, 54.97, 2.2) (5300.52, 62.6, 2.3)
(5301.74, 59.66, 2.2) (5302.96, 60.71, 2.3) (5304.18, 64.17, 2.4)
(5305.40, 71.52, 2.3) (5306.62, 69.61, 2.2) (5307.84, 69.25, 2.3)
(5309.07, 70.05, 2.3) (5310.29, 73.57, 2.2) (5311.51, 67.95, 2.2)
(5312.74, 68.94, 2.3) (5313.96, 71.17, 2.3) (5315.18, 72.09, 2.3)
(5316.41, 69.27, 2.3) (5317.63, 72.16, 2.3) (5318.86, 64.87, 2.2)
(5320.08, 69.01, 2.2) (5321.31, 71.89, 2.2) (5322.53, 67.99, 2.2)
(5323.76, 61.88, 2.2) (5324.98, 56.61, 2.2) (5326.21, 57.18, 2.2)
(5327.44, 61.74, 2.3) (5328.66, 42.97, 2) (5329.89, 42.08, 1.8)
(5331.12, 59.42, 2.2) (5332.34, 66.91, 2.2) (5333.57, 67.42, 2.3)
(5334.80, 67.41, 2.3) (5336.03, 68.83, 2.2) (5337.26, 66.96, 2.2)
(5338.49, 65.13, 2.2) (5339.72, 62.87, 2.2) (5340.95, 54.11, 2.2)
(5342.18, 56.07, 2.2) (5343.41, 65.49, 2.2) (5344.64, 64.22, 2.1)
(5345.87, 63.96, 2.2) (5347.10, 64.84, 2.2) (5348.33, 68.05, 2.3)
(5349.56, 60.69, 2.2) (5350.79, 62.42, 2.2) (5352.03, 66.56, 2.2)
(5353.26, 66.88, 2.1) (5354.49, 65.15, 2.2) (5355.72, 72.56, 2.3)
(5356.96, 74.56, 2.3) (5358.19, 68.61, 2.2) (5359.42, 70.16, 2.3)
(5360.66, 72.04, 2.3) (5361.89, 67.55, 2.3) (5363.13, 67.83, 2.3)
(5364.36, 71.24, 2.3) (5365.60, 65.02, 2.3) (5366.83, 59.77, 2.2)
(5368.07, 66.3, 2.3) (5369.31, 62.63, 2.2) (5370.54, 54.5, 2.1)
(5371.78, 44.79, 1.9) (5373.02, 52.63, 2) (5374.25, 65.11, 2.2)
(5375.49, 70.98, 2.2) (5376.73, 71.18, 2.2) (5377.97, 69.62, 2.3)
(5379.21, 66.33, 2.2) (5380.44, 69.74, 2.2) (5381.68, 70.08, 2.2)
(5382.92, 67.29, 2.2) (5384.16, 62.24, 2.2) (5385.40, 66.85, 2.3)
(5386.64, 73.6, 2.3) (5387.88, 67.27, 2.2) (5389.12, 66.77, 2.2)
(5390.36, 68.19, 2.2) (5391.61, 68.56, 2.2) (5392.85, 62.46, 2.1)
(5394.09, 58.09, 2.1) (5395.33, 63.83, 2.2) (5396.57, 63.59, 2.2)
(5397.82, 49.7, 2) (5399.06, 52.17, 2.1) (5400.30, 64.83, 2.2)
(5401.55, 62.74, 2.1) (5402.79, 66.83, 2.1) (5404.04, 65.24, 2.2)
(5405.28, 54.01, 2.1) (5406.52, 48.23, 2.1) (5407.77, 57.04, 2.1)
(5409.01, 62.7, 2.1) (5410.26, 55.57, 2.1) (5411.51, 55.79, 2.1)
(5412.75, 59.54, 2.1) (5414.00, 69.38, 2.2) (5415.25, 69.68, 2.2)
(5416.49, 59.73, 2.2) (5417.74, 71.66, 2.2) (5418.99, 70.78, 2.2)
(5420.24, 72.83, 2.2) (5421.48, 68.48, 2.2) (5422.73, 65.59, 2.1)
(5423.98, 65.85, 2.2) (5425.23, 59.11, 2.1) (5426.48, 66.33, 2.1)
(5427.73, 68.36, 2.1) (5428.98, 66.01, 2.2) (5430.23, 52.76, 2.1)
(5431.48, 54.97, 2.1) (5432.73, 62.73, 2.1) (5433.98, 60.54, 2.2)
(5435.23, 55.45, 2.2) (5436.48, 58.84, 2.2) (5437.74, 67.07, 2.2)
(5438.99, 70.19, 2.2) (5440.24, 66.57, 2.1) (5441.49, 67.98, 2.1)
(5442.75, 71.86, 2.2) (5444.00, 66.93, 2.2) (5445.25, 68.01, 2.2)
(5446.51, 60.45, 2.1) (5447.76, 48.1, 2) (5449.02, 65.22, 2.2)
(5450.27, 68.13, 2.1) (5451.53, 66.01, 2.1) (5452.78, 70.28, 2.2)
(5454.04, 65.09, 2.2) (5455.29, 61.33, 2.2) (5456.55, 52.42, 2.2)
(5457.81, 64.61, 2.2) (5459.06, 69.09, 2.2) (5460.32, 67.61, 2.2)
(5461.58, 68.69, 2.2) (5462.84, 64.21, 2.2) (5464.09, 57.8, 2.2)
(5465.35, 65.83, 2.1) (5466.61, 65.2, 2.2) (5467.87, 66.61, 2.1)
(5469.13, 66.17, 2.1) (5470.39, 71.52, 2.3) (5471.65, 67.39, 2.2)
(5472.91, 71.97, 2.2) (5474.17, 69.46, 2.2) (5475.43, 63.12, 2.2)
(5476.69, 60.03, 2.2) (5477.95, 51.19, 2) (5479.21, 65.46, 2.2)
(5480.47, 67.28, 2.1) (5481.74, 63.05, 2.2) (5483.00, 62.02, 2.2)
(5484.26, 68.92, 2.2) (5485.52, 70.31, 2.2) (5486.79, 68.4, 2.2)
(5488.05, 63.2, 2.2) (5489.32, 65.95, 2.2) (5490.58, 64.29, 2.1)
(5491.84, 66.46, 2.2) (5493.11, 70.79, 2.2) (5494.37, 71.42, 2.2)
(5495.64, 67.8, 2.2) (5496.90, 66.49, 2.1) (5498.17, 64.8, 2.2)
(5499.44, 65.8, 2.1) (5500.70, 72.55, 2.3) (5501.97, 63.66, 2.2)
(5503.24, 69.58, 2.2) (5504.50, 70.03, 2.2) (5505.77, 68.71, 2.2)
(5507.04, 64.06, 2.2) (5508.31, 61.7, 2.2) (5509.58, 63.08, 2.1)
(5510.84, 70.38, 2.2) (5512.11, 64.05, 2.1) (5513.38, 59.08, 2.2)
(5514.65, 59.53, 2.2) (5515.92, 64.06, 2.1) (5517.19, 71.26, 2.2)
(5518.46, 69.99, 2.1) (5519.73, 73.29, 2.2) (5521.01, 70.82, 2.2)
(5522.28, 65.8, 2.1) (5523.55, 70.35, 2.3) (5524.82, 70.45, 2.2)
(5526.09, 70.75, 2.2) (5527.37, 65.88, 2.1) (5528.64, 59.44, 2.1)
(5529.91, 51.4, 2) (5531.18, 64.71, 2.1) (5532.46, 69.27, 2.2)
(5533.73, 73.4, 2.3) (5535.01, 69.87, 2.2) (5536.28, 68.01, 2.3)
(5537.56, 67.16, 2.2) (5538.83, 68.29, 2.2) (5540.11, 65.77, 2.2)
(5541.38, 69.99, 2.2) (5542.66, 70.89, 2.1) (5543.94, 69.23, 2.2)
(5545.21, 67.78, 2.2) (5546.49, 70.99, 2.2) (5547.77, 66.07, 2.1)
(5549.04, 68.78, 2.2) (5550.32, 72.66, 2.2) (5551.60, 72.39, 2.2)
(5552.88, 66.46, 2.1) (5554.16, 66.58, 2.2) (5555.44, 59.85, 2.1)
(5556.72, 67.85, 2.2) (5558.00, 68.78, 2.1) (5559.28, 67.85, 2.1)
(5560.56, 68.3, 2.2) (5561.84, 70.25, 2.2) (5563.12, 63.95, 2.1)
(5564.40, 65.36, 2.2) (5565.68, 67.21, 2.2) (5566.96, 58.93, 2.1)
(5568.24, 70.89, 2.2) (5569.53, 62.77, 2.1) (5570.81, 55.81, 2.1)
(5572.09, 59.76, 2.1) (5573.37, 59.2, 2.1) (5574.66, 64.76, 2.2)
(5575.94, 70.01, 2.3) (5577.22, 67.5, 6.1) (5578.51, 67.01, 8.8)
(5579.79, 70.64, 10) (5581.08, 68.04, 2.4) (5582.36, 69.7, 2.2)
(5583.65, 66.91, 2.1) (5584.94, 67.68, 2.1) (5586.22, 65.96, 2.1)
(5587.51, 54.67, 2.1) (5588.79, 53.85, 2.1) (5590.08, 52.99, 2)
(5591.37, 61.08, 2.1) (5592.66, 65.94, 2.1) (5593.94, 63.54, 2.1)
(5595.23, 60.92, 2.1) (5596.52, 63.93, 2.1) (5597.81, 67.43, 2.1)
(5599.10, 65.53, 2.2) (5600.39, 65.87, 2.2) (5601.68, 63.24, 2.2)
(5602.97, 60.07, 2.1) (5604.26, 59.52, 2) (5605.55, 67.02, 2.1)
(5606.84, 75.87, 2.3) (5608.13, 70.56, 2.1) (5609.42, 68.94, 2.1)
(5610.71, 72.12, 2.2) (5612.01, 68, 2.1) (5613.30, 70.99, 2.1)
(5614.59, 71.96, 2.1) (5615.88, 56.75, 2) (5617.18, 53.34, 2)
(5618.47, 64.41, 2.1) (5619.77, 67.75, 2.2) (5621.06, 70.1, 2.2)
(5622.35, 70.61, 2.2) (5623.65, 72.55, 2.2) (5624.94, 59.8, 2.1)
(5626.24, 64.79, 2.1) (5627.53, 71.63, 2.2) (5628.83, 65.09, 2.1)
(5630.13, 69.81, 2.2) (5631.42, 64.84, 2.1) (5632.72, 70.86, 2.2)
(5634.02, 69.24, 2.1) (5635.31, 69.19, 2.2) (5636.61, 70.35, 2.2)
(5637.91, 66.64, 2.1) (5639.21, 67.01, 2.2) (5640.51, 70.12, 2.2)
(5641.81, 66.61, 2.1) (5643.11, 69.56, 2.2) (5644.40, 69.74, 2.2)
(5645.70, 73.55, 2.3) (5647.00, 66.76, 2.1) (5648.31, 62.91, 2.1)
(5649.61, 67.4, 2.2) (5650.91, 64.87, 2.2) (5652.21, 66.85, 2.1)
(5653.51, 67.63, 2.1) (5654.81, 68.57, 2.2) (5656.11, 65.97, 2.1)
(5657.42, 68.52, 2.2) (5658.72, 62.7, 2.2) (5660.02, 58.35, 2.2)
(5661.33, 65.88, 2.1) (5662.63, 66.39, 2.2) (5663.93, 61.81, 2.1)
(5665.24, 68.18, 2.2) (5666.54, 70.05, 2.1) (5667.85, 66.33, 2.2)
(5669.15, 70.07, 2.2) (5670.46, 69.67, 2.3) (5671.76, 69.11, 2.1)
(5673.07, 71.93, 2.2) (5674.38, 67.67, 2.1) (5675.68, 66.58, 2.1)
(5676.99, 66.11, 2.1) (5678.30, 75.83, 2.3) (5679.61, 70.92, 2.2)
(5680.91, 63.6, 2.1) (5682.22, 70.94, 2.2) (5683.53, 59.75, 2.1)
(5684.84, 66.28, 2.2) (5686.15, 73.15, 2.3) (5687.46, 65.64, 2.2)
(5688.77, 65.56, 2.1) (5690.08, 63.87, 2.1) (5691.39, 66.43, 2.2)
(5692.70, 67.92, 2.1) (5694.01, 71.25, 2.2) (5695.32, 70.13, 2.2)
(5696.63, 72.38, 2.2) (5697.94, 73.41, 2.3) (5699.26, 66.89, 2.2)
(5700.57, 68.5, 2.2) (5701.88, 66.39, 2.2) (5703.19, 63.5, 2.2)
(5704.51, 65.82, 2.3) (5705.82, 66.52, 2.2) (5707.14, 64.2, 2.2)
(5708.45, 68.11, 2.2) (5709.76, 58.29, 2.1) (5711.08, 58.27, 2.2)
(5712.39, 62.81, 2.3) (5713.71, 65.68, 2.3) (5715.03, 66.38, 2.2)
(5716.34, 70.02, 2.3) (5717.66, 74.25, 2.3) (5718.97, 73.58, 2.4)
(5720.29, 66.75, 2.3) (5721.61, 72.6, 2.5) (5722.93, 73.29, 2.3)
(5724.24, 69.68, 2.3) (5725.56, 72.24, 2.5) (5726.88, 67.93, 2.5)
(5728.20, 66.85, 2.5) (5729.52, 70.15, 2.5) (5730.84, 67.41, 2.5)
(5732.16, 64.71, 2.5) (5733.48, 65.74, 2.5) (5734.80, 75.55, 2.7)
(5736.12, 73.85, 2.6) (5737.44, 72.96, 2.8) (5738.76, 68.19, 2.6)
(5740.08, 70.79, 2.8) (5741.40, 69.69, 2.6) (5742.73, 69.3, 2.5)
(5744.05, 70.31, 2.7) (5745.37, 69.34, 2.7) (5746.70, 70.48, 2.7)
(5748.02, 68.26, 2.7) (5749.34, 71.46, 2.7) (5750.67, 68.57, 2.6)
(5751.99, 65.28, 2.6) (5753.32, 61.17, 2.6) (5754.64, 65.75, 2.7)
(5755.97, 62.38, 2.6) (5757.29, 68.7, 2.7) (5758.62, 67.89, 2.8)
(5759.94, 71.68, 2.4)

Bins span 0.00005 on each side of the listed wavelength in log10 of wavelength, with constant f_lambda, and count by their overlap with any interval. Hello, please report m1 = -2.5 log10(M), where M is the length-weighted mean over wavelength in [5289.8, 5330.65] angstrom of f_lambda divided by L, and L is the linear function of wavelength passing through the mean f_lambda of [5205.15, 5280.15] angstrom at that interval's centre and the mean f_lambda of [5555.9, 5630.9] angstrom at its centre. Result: -0.069 mag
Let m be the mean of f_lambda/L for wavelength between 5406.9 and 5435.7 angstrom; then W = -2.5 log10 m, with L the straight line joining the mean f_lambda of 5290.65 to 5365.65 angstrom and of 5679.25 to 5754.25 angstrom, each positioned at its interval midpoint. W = 0.05 mag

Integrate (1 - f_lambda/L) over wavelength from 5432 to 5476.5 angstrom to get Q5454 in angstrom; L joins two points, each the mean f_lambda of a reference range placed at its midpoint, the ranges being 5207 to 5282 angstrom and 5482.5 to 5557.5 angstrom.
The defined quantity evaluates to 0.5 angstrom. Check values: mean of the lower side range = 60.3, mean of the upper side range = 67.2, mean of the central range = 64.9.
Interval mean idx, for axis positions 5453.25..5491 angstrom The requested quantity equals 65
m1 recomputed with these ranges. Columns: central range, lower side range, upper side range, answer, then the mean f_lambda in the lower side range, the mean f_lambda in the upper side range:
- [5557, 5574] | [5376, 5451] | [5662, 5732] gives 0.022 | 63.8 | 67.8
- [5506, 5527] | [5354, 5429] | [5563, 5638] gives -0.028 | 64.5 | 65.5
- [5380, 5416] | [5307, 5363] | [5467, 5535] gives 0.050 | 65.4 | 66.4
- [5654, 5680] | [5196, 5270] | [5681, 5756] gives -0.005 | 59.9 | 68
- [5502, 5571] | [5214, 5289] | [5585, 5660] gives -0.031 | 61.7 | 66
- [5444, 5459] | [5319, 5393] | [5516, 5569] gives 0.051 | 64.5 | 67.7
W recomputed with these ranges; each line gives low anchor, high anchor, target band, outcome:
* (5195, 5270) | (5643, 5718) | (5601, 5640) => -0.02 mag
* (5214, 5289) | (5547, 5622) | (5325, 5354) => 0.02 mag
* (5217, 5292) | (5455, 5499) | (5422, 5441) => 0.03 mag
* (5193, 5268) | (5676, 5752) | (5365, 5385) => -0.02 mag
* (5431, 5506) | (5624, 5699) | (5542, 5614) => 0.01 mag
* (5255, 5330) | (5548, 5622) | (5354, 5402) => -0.02 mag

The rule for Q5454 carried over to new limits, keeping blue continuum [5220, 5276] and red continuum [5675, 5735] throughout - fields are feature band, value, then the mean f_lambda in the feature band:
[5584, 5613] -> 0.8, 64.4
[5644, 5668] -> 0.2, 66.4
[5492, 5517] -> -0.6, 66.3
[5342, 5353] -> -0.3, 64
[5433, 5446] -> -0.3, 65.2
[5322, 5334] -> 0.7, 58.2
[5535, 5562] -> -1.2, 68.3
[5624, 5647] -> -0.5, 68.2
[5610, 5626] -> 0.0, 66.5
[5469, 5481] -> -0.2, 65.3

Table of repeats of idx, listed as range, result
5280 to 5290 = 65.1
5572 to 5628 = 65.3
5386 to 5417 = 61.8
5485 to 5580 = 66.8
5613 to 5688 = 67.3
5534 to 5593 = 66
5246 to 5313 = 62.9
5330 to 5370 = 65.4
